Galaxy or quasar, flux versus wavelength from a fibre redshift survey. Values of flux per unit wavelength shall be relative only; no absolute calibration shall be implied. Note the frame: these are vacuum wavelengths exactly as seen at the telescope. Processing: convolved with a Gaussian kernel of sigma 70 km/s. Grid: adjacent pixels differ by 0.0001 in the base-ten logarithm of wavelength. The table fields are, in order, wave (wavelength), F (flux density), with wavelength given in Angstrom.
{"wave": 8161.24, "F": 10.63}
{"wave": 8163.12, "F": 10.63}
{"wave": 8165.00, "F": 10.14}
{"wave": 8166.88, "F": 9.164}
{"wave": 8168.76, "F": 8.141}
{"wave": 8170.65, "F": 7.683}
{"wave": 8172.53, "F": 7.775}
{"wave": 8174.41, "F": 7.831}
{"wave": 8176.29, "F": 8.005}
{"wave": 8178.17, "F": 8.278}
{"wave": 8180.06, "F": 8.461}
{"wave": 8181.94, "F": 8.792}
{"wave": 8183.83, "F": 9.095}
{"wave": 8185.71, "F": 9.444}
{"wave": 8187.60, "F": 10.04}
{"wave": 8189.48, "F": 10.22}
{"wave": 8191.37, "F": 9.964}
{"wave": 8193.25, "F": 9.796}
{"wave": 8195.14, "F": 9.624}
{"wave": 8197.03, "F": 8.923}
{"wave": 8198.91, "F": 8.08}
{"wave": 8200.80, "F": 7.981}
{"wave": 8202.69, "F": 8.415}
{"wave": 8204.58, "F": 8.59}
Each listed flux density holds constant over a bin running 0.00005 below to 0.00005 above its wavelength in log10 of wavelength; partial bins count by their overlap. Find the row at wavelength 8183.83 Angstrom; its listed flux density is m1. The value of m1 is 9.095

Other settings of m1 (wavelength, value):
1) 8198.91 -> 8.08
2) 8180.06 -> 8.461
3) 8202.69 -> 8.415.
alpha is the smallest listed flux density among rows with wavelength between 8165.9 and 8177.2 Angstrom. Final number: 7.683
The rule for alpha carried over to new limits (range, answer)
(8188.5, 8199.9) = 8.08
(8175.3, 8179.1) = 8.005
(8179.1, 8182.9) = 8.461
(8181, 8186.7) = 8.792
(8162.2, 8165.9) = 10.14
